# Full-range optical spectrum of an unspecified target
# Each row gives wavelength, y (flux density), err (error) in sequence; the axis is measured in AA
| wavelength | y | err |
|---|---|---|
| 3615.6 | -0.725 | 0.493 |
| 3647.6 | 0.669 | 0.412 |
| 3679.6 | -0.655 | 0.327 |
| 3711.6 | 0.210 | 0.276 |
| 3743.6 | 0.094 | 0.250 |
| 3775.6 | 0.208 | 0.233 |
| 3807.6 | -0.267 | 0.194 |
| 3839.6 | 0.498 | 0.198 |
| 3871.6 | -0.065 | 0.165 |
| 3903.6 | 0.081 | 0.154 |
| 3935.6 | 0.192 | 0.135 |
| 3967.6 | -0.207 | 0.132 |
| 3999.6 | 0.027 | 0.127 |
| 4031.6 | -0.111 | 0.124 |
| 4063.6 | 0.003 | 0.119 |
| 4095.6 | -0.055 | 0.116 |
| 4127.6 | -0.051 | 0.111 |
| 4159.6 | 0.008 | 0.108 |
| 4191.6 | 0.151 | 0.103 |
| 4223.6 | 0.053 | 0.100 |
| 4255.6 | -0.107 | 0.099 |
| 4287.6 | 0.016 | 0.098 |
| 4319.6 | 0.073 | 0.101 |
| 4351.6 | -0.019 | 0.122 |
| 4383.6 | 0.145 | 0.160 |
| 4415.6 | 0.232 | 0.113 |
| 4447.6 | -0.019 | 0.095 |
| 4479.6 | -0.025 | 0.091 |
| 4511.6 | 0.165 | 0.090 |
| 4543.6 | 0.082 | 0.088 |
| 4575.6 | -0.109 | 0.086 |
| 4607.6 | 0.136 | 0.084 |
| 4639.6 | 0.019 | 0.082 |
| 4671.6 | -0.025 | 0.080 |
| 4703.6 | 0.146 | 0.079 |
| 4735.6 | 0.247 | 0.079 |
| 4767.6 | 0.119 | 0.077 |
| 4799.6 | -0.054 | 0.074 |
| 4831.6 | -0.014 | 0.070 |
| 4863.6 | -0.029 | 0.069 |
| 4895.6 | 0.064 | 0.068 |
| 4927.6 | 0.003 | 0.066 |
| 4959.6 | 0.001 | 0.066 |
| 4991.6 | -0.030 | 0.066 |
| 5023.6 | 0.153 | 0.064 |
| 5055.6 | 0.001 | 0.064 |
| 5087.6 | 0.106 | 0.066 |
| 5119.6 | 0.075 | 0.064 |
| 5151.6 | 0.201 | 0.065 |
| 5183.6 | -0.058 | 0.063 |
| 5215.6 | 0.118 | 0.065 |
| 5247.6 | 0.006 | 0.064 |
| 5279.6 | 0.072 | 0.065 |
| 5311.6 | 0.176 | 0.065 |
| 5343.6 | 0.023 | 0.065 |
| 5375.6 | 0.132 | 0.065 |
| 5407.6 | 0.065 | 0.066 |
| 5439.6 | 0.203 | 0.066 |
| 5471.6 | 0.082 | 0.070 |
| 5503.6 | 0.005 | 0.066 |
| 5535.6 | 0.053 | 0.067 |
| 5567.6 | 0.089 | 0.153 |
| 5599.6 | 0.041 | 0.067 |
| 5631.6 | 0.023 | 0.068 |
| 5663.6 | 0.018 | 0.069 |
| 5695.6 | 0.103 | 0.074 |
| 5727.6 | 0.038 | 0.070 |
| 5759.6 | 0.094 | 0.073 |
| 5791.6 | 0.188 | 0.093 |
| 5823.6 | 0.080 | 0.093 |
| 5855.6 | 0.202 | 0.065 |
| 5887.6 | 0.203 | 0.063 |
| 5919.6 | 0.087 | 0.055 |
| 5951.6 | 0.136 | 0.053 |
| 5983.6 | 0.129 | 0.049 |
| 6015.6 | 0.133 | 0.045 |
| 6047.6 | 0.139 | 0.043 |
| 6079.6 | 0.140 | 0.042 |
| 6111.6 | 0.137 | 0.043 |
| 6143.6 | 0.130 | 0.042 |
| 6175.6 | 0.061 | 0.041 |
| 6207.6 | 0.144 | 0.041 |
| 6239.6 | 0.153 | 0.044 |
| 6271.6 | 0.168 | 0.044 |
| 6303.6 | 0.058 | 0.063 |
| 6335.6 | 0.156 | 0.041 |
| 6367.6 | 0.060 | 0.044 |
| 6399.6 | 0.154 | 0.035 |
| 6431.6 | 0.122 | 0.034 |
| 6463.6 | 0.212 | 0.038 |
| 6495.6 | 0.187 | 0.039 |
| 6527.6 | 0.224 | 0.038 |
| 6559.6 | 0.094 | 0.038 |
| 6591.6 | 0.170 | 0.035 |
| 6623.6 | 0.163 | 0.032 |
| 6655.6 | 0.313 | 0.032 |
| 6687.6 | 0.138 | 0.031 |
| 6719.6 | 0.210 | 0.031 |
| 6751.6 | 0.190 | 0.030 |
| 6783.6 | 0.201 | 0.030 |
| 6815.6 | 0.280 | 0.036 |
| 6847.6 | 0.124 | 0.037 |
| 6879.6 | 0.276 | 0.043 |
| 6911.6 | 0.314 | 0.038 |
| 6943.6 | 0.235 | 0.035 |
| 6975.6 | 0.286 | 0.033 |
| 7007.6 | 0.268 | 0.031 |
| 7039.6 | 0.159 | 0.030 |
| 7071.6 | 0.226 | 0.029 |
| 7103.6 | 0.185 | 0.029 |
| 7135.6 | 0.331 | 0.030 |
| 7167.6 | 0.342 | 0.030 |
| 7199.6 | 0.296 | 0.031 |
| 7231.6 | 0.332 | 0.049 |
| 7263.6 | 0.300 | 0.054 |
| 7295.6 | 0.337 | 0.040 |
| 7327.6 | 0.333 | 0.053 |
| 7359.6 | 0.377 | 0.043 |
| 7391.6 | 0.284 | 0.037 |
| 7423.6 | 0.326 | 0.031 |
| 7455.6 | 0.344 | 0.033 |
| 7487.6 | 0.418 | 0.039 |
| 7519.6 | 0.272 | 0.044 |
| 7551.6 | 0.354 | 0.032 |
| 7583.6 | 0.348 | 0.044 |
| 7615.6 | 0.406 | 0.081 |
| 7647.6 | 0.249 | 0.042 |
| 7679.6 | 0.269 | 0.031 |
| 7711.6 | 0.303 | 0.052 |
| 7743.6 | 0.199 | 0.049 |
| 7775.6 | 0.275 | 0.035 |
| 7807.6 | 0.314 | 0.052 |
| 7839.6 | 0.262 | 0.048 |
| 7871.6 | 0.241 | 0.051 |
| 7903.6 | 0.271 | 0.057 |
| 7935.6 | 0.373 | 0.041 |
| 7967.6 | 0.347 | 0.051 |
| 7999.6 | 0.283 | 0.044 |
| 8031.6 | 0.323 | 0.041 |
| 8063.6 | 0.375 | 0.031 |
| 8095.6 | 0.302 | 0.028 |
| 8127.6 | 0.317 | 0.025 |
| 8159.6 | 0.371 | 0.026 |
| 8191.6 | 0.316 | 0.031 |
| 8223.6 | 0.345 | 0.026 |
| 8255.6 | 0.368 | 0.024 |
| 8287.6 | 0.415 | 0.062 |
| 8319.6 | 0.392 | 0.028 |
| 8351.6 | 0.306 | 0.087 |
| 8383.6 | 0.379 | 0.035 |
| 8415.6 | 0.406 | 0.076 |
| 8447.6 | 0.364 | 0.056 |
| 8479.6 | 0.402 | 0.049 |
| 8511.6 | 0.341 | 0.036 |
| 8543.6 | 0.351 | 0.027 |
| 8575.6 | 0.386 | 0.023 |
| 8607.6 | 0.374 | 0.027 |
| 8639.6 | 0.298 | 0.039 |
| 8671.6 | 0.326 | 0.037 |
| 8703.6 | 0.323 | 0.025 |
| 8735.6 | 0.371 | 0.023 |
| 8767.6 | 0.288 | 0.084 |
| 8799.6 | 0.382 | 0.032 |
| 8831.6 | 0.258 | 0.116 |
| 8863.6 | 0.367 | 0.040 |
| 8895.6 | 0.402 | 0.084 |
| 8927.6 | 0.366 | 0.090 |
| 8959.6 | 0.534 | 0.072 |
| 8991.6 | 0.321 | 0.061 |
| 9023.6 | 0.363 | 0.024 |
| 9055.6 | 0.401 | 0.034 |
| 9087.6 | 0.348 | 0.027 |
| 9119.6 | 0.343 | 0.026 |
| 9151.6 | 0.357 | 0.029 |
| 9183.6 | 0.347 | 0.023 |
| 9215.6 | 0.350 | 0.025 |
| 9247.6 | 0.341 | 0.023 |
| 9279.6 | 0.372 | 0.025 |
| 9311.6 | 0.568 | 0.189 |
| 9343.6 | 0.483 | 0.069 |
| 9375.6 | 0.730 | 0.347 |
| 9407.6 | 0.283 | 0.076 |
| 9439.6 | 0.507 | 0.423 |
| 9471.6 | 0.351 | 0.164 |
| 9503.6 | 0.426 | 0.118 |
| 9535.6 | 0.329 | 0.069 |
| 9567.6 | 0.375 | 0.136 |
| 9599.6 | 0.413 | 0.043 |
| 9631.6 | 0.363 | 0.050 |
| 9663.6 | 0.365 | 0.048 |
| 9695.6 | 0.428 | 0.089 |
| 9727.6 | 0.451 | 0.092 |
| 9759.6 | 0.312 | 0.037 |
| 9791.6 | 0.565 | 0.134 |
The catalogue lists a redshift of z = 0.79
